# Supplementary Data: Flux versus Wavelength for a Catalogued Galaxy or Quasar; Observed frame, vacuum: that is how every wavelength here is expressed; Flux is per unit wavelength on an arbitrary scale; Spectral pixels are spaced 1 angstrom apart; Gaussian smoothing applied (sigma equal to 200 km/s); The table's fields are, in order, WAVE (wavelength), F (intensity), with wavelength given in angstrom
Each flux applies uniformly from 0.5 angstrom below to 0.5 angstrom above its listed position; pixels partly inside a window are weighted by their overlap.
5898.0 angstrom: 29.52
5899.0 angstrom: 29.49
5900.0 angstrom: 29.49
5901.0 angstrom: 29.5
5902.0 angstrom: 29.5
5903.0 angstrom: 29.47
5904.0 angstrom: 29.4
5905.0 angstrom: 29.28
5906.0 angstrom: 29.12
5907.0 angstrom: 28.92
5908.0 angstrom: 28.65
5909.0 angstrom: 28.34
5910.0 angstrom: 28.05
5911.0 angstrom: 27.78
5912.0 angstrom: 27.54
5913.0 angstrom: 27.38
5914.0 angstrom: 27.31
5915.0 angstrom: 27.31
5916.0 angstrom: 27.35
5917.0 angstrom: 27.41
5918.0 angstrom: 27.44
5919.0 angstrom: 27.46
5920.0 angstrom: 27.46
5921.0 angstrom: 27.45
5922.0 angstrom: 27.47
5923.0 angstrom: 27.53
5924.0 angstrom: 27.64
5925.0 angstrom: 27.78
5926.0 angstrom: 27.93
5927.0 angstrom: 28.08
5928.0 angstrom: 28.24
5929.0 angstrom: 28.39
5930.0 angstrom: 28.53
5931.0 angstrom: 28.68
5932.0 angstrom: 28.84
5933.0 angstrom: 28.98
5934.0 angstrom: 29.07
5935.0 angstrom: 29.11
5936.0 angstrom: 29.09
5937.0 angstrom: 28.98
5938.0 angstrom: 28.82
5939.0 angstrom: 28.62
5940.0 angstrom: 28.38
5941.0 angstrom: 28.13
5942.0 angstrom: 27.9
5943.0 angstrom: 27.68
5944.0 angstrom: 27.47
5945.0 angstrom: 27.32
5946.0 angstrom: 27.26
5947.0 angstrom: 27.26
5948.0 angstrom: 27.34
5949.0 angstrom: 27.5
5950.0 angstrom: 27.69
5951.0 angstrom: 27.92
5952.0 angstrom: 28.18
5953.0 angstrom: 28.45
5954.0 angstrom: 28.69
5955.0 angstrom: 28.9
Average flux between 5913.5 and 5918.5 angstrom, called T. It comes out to 27.4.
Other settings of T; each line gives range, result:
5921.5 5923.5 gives 27.5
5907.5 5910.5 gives 28.3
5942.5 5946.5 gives 27.4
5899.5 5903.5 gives 29.5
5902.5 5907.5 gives 29.2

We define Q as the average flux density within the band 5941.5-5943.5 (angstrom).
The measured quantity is 27.8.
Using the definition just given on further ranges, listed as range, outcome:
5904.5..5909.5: 28.9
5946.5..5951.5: 27.5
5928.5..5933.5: 28.7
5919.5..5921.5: 27.5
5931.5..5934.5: 29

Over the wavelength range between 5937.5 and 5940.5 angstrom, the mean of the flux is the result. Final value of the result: 28.6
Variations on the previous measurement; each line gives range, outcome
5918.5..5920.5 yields 27.5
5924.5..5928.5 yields 28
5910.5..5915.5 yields 27.5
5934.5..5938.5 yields 29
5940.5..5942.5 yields 28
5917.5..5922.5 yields 27.5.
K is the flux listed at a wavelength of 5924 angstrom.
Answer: 27.64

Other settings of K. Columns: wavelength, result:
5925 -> 27.78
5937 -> 28.98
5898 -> 29.52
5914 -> 27.31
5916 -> 27.35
